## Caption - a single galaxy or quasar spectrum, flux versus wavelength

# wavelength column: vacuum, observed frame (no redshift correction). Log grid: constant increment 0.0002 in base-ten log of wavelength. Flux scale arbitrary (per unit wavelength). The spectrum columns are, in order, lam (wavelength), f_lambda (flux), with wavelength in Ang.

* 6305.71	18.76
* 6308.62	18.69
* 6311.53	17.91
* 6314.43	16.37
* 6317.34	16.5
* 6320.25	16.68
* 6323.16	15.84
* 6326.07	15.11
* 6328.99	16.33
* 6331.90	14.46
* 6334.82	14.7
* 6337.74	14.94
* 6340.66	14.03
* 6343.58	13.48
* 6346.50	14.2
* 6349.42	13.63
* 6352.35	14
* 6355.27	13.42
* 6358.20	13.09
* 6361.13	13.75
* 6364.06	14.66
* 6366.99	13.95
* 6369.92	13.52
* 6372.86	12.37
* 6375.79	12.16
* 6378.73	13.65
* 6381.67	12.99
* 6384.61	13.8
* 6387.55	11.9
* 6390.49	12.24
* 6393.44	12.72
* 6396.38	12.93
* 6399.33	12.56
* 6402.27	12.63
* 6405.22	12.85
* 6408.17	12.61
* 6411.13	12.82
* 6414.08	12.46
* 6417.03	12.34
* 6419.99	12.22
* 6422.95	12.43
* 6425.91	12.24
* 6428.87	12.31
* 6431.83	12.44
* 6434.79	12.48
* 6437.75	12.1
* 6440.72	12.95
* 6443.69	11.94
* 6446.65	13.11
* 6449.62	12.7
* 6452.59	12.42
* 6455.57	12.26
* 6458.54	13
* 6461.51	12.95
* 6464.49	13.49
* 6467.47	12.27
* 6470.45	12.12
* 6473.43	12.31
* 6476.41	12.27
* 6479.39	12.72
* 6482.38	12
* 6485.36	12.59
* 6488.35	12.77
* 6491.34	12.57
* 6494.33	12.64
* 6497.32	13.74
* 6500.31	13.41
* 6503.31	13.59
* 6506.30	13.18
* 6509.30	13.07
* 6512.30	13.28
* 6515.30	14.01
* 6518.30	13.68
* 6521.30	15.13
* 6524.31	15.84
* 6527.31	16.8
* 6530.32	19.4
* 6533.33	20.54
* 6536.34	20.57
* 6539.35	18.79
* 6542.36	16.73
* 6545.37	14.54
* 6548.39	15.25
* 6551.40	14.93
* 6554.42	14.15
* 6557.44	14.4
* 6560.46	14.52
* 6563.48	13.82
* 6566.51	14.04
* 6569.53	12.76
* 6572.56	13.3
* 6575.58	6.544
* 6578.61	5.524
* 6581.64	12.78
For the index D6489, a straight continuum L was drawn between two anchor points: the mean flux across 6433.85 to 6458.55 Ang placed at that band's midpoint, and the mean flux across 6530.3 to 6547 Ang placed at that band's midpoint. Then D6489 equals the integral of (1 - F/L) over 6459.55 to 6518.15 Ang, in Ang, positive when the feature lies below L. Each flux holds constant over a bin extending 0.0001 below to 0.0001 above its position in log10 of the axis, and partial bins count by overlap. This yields 8.65 Ang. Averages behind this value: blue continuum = 12.5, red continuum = 18.3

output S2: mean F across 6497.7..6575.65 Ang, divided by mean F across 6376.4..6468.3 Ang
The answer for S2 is 1.19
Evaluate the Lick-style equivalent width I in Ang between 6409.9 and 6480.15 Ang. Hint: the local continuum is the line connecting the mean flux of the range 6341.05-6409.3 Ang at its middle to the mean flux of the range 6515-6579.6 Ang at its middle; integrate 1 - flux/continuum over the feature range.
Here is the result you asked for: 6.9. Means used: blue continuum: 13.2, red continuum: 14.9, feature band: 12.5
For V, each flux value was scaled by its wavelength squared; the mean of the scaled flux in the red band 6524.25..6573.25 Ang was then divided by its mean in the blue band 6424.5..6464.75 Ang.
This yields 1.3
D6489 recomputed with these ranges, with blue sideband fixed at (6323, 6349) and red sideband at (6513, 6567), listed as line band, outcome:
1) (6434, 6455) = 3.88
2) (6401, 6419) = 3.02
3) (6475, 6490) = 3.00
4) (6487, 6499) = 2.08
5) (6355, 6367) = 0.85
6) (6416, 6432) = 3.06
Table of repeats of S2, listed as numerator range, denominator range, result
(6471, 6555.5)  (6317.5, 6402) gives 1.06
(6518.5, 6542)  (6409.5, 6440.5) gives 1.44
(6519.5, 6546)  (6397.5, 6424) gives 1.41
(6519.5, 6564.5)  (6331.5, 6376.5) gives 1.19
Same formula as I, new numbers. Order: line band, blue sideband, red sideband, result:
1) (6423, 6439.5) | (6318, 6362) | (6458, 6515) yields 1.4 Ang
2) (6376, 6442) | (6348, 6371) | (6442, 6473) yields 2.9 Ang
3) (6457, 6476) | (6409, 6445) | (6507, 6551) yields 1.6 Ang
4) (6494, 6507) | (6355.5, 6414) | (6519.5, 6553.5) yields 2.2 Ang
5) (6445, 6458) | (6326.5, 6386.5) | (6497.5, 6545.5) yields 2.0 Ang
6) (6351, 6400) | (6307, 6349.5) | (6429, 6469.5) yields 4.3 Ang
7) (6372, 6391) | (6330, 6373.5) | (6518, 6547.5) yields 2.3 Ang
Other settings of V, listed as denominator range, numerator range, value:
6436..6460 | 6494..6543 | 1.27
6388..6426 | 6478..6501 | 1.05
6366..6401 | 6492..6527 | 1.12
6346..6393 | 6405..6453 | 0.96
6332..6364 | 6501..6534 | 1.14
